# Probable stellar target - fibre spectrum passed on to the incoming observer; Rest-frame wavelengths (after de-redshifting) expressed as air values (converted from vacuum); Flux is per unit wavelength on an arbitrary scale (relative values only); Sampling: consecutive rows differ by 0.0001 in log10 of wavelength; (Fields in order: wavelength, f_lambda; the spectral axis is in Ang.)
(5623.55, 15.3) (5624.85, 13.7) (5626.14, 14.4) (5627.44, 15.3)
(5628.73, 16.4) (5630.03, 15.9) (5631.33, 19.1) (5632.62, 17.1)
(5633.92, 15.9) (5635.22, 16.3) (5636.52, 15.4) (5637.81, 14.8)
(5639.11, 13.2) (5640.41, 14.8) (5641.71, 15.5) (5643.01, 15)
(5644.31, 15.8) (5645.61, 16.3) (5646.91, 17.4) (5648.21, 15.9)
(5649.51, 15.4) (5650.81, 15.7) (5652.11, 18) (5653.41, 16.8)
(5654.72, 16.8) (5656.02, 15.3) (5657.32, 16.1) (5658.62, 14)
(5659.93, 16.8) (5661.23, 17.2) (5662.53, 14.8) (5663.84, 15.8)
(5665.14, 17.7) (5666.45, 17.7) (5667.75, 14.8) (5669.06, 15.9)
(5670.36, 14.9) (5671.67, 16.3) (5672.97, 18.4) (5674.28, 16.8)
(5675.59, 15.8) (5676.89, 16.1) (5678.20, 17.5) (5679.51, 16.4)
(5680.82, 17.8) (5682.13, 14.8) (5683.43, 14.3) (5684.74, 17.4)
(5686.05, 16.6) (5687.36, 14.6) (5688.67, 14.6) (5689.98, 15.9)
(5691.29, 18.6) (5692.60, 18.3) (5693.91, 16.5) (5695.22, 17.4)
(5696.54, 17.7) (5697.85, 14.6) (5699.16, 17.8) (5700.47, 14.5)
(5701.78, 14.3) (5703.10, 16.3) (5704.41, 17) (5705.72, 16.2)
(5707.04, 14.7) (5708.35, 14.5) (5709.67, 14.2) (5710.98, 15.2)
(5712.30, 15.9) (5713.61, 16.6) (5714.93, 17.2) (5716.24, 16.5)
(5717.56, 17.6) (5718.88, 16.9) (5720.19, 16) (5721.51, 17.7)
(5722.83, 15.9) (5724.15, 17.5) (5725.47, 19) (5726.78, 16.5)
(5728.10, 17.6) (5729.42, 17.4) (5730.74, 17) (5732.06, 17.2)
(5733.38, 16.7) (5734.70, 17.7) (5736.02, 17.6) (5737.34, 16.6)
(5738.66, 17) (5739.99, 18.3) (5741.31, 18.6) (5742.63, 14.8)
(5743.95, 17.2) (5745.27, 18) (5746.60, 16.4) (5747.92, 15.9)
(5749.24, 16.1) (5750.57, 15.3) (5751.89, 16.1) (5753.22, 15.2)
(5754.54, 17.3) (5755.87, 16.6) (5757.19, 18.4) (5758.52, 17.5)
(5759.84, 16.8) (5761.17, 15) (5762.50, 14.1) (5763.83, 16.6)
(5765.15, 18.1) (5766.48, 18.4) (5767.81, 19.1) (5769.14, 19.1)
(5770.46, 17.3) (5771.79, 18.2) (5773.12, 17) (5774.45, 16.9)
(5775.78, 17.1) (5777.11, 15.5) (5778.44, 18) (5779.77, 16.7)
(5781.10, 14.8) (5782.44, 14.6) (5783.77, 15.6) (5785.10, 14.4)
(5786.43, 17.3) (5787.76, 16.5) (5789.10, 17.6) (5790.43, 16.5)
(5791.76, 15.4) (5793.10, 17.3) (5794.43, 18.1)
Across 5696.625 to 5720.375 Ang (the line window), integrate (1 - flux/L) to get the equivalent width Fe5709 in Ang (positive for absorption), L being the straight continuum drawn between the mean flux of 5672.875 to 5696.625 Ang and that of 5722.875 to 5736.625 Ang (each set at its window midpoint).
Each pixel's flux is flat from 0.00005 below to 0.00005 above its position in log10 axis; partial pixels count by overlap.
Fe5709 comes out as 1.5 Ang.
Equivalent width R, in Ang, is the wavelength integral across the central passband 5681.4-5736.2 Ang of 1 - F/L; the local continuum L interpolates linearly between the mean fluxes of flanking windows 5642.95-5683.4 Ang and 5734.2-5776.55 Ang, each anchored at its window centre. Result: 0.63 Ang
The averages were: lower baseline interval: 16.2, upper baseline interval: 17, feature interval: 16.4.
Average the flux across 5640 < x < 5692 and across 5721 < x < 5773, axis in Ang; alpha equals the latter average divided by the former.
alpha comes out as 1.06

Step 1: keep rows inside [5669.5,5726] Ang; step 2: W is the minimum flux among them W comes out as 14.2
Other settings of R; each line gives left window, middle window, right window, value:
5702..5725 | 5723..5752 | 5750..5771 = -0.77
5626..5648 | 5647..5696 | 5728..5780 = -0.47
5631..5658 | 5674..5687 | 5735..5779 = 0.01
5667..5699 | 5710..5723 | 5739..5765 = -0.04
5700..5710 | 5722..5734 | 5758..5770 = -0.90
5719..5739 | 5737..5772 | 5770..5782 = -0.01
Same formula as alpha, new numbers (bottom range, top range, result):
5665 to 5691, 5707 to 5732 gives 1.02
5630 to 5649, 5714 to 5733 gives 1.08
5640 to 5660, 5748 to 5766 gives 1.03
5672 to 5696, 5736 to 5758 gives 1.01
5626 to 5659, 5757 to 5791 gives 1.06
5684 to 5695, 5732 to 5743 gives 1.04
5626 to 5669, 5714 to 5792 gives 1.05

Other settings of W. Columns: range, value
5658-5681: 14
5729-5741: 16.6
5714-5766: 14.1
